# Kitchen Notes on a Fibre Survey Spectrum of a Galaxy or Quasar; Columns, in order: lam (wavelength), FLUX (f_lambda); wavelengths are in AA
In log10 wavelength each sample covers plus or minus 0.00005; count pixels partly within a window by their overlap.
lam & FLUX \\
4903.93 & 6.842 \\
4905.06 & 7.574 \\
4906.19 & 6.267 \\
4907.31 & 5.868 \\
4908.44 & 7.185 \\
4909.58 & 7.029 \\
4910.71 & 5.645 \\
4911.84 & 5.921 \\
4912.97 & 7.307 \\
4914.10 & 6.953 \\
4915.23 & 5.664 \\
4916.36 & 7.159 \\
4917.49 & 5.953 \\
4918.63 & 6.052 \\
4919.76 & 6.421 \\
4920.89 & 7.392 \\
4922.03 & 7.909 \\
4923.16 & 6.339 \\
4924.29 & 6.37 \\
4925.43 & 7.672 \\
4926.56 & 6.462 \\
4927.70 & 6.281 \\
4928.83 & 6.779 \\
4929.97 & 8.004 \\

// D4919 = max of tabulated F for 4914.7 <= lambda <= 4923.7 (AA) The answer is 7.909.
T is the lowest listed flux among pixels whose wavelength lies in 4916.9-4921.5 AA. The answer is 5.953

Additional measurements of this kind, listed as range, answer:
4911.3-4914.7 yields 5.921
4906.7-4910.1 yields 5.868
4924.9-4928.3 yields 6.281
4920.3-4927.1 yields 6.339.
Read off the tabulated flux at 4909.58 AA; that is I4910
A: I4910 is 7.029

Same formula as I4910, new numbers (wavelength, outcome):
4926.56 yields 6.462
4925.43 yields 7.672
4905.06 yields 7.574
